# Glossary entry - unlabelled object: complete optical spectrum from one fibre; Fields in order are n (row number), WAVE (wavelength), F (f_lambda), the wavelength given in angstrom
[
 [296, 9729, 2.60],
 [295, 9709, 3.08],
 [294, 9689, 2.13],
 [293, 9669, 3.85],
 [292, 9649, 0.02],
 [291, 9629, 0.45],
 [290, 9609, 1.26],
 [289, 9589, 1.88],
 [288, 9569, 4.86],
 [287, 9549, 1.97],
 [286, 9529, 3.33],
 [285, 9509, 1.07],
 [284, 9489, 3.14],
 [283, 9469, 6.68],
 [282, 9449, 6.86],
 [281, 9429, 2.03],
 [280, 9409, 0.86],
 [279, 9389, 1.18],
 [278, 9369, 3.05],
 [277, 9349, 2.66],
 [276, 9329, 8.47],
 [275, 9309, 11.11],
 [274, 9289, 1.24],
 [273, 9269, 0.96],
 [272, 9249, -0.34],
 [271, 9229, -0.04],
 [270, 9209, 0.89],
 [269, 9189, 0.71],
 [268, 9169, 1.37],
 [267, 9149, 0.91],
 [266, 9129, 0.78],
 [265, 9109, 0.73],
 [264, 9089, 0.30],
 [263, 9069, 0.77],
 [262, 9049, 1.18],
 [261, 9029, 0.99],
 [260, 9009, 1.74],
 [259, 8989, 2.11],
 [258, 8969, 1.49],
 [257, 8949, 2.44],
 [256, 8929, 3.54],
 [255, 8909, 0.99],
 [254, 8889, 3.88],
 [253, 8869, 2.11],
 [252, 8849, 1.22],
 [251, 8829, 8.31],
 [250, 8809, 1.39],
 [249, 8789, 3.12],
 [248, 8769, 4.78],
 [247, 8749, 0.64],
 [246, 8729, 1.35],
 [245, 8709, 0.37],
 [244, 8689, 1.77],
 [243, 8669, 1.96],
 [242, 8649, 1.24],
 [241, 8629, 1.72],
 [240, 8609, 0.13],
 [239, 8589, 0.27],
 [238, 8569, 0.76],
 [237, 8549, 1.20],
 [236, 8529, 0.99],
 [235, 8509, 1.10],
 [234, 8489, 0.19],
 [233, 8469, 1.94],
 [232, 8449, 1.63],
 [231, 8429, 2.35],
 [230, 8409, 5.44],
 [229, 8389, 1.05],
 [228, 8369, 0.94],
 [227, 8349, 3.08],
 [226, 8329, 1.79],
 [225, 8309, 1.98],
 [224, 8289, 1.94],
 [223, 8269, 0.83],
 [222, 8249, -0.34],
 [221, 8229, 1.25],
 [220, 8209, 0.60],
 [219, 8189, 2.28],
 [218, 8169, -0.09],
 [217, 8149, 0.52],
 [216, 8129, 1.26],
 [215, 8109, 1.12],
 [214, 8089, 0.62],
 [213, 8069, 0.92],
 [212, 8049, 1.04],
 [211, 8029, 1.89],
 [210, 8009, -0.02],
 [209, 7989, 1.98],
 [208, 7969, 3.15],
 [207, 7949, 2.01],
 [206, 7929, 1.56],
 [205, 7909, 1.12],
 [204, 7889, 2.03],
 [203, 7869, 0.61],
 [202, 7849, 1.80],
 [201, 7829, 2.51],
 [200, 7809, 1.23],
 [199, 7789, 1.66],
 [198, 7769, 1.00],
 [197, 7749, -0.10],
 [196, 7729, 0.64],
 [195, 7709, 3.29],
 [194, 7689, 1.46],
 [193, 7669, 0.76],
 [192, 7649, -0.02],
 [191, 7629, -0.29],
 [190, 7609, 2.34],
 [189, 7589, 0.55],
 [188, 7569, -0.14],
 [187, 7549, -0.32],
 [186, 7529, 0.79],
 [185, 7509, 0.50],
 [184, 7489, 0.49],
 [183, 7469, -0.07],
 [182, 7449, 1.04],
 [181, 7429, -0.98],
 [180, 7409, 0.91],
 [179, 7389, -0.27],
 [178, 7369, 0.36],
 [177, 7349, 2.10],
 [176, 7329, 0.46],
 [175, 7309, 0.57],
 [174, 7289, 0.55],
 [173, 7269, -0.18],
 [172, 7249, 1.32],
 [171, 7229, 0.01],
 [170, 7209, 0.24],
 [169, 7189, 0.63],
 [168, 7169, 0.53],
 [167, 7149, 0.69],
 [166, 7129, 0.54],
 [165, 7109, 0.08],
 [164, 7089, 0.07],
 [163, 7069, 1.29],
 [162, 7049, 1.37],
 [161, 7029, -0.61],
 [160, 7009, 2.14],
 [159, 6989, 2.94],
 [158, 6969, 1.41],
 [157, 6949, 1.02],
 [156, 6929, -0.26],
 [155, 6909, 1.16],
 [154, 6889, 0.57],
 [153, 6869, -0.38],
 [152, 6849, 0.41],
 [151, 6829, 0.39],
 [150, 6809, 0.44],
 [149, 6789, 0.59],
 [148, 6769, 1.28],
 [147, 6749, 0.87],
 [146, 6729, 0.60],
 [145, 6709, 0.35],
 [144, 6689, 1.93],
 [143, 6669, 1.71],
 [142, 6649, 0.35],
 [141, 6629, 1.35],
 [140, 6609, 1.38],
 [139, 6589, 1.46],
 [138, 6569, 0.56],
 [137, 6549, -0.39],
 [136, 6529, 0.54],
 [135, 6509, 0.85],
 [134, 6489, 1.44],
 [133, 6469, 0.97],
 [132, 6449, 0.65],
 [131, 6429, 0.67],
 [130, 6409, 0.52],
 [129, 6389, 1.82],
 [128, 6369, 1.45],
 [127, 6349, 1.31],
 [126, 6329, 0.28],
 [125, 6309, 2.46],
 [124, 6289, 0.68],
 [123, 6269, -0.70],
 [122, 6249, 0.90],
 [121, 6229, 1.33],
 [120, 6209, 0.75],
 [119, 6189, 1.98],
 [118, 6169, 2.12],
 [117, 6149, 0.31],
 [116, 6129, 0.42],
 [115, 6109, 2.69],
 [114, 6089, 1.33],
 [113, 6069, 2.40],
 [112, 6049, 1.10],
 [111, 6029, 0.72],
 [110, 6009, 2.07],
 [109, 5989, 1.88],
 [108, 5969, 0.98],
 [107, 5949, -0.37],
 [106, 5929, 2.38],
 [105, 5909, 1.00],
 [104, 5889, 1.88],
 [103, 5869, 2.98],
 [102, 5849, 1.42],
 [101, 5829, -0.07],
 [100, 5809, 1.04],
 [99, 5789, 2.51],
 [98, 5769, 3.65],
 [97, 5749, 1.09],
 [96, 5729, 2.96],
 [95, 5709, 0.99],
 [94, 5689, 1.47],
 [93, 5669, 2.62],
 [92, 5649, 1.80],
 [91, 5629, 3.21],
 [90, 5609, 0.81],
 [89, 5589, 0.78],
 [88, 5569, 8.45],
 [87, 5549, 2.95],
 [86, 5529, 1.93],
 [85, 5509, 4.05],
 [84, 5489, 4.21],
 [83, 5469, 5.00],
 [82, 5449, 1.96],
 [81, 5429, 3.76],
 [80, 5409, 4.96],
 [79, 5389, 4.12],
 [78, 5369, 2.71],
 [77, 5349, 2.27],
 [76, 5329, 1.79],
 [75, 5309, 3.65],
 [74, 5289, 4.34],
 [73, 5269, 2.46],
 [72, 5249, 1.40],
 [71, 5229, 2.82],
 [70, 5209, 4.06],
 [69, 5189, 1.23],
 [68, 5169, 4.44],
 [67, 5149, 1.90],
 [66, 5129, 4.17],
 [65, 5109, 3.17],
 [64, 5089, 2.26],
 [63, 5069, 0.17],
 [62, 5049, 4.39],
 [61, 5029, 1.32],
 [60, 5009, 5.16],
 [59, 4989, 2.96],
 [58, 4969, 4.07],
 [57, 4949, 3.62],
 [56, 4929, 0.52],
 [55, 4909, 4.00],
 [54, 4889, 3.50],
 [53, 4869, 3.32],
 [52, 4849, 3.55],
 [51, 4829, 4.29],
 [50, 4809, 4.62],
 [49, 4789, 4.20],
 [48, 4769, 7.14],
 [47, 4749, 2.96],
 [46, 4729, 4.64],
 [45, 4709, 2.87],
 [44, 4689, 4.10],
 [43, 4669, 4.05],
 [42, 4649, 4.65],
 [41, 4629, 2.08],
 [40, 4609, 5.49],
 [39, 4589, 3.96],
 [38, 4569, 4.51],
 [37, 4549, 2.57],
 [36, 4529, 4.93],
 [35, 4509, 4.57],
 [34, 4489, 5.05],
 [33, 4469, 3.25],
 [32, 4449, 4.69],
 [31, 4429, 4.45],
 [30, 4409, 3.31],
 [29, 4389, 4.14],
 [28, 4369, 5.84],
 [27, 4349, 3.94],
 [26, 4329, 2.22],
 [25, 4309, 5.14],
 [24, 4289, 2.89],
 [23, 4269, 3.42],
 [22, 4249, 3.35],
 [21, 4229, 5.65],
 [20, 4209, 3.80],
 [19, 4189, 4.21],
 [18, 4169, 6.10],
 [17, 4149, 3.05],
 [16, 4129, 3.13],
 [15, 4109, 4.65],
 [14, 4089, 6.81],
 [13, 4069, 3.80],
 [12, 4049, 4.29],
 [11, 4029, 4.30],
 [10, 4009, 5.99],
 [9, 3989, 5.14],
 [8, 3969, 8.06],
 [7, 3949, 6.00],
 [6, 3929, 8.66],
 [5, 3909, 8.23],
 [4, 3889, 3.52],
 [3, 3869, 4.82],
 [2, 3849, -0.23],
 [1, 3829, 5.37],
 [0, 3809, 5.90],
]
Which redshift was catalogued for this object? 1.50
